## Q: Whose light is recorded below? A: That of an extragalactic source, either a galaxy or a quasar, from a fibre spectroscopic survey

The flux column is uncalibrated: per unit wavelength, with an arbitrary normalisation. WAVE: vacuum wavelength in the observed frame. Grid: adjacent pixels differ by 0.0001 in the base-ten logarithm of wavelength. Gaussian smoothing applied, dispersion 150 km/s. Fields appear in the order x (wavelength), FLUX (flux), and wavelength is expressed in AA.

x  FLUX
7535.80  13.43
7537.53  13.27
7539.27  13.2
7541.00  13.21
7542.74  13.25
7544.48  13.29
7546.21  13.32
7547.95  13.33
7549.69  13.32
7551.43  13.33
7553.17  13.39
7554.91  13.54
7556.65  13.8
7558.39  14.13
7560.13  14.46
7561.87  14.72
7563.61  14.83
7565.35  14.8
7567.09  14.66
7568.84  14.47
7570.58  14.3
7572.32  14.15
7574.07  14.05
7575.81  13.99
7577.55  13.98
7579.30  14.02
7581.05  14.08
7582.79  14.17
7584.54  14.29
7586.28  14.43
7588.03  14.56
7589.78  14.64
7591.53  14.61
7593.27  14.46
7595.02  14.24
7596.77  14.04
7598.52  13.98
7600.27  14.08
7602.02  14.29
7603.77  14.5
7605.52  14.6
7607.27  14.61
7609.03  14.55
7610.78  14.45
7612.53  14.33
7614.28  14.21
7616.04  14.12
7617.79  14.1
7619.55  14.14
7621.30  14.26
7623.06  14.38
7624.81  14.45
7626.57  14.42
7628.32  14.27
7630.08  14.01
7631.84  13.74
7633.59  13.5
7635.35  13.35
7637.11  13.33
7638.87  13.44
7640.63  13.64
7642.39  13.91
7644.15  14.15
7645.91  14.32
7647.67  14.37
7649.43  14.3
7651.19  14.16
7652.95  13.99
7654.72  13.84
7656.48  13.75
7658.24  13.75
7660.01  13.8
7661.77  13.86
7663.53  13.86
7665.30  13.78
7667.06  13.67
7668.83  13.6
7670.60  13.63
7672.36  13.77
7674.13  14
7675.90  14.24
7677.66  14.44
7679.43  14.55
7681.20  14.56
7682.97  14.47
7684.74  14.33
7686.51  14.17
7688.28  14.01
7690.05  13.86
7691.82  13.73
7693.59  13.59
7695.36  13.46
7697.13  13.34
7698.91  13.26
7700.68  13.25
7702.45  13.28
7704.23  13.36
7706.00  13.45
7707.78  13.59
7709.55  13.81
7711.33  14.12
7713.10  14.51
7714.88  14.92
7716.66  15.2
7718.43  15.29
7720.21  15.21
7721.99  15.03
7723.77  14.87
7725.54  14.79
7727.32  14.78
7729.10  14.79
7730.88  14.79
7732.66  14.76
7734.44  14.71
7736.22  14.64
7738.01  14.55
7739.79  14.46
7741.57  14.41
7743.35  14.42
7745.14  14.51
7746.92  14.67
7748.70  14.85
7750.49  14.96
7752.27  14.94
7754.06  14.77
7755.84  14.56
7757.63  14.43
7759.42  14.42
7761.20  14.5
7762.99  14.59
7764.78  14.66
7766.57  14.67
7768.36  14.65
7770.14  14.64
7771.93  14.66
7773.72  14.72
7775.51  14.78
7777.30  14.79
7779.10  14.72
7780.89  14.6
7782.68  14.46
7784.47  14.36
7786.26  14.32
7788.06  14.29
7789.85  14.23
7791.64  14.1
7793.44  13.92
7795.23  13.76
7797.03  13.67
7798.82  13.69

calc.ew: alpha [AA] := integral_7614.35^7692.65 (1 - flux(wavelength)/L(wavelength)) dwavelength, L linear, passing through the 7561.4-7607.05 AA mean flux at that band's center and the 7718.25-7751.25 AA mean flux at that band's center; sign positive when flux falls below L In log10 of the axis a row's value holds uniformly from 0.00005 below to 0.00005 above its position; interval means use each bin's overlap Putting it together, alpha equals 2.8 AA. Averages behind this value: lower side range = 14.3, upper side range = 14.7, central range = 14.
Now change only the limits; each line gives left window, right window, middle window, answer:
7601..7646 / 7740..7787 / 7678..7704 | 0.9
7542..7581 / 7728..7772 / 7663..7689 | 0.5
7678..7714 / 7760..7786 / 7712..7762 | -1.7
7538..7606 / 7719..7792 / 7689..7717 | 1.4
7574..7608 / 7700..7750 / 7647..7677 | 1.0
